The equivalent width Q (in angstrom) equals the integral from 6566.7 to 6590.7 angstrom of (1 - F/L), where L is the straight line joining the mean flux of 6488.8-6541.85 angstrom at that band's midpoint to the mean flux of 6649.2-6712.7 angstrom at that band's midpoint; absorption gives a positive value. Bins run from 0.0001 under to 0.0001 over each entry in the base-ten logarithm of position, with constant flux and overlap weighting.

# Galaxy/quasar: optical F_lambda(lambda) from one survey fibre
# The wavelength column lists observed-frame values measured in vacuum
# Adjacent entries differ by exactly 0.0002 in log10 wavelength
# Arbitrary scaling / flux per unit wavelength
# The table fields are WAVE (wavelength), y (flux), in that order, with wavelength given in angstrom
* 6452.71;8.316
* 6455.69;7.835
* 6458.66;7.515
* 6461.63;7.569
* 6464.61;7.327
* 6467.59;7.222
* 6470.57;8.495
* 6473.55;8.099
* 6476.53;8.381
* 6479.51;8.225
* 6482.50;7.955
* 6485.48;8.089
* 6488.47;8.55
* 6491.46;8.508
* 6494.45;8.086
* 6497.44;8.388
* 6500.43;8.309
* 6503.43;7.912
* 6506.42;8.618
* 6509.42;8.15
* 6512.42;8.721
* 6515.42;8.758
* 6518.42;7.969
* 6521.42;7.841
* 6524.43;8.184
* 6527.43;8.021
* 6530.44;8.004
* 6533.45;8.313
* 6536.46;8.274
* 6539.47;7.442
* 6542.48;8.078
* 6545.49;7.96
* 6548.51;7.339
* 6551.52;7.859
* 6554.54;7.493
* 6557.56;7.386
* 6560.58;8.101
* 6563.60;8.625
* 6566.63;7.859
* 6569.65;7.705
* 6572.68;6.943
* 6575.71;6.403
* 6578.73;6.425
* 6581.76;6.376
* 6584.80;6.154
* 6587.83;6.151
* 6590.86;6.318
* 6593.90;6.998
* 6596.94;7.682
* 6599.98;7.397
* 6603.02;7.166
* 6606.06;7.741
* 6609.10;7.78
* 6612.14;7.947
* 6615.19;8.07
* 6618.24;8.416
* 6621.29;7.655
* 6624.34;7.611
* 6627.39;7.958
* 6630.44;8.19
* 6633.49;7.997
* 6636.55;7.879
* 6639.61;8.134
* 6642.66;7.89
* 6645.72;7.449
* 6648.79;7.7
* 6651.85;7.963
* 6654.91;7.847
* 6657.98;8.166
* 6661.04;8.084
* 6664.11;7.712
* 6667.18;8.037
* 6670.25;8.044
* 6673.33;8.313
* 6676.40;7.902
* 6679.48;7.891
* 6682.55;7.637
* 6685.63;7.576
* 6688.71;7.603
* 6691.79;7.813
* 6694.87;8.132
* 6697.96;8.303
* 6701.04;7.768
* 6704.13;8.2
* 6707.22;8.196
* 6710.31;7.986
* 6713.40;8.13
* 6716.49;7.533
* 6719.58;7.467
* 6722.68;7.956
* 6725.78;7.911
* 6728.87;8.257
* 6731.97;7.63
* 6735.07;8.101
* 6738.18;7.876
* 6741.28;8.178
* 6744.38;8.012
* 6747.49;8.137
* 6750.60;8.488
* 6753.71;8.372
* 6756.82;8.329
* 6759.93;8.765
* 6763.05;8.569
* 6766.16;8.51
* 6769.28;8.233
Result 4.3 angstrom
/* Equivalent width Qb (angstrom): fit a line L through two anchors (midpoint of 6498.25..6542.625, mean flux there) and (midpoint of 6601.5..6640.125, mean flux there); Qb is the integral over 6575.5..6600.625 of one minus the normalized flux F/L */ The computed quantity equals 4.2 angstrom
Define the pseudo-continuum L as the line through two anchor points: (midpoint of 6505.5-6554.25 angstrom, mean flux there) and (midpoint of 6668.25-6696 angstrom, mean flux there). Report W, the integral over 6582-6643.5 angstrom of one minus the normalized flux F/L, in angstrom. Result 3.4 angstrom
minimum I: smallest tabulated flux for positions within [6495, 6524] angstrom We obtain 7.841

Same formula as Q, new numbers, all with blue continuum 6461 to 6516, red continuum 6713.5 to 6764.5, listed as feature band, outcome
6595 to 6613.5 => 1.2 angstrom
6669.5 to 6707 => 0.8 angstrom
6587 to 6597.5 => 1.8 angstrom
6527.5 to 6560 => 1.3 angstrom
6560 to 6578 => 1.4 angstrom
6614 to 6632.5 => 0.3 angstrom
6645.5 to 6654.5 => 0.4 angstrom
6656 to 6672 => 0.2 angstrom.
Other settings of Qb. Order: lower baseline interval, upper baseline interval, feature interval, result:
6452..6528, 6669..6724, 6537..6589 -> 4.6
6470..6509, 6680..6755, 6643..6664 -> 0.5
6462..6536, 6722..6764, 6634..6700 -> 2.2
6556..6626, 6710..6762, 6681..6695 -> 0.2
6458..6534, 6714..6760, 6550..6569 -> 0.5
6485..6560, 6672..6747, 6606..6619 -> 0.0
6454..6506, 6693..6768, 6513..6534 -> -0.3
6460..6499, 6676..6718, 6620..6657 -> 0.4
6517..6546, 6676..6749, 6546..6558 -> 0.7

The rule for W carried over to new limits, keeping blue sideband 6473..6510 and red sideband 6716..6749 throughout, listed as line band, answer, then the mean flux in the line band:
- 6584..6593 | 2.1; 6.27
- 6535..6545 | 0.3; 7.94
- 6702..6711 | -0.2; 8.11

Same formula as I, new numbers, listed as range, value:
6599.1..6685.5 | 7.166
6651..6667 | 7.712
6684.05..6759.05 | 7.467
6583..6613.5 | 6.151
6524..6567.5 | 7.339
